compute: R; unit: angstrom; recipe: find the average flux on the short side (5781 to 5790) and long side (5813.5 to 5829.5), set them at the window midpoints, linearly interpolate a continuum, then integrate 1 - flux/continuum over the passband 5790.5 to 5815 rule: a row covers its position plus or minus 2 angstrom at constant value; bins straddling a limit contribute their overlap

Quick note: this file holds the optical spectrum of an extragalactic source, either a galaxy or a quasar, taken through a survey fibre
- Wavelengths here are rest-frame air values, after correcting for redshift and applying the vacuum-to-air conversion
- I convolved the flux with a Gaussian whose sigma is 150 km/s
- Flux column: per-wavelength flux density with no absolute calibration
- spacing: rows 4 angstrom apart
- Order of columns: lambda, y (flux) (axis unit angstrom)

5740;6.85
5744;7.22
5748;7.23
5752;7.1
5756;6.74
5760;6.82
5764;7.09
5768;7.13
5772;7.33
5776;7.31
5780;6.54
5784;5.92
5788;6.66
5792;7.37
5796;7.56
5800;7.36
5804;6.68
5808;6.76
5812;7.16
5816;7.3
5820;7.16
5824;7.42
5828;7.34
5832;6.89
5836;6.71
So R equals -1.3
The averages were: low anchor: 6.32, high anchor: 7.3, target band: 7.15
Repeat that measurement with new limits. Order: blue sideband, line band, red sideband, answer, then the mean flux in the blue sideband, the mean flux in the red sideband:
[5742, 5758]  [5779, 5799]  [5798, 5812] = 0.4 angstrom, 7.07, 6.97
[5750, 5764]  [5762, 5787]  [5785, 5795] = 0.2 angstrom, 6.92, 6.96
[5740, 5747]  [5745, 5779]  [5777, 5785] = -1.6 angstrom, 7.12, 6.4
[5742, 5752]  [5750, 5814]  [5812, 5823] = 2.2 angstrom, 7.2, 7.23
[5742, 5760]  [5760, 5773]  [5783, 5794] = -0.4 angstrom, 7.04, 6.72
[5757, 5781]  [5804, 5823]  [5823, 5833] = 0.3 angstrom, 7.05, 7.23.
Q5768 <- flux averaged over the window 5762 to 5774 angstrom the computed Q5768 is 7.18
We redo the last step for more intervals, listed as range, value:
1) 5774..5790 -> 6.61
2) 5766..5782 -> 7.08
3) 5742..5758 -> 7.07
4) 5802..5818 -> 6.97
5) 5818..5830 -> 7.31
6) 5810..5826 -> 7.26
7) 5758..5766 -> 6.96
